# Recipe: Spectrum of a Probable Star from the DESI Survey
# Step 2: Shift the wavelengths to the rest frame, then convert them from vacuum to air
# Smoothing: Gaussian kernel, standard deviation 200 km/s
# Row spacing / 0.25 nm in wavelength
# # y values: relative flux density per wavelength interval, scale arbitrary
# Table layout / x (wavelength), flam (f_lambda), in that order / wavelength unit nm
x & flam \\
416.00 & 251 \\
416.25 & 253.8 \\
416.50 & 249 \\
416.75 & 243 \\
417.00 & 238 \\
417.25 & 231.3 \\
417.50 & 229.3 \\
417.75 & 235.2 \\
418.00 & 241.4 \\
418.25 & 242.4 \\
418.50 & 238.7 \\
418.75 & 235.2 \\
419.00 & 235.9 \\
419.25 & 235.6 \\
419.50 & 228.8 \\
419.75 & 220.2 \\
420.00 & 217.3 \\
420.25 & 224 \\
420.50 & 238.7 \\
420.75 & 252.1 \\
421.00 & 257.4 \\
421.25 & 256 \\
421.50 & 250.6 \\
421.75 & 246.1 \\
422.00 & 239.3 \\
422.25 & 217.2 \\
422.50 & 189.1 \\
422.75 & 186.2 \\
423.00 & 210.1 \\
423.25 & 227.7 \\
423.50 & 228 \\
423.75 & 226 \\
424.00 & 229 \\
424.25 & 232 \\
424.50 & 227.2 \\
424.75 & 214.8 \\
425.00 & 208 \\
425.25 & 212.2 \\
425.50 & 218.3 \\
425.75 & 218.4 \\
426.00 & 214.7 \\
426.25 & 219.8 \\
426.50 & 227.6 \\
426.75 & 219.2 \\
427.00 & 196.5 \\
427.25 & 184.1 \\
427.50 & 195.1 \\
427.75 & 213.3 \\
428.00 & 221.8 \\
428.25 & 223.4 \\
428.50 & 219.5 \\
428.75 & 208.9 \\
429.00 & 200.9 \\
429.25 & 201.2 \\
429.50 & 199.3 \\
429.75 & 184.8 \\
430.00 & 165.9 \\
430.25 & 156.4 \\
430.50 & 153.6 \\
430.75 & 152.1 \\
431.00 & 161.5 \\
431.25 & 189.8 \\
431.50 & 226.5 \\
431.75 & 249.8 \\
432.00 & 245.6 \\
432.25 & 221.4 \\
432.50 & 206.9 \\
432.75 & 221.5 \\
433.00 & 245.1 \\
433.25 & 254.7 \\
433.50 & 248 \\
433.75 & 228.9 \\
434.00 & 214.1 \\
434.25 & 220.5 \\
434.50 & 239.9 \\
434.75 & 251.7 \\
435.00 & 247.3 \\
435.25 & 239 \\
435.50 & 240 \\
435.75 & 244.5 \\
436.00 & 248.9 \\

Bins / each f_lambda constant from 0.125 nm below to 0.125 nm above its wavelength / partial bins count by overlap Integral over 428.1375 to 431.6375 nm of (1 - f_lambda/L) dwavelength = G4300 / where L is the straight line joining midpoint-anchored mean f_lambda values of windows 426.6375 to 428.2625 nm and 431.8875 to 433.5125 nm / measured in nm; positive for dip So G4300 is 0.48 nm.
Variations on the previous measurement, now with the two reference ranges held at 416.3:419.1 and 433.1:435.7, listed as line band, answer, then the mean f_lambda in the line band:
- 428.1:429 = 0.09 nm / 215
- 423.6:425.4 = 0.13 nm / 221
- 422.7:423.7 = 0.09 nm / 216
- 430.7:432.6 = 0.24 nm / 209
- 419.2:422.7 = 0.09 nm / 233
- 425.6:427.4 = 0.21 nm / 211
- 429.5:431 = 0.46 nm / 166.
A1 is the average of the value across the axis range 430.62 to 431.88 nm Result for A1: 196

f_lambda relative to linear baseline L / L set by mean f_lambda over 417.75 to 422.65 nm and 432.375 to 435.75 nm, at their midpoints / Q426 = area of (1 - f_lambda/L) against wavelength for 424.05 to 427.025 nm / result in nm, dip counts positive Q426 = 0.21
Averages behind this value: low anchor 235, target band 218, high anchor 236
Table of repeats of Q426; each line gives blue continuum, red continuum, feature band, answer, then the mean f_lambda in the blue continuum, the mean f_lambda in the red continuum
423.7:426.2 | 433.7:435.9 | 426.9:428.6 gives 0.13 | 220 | 237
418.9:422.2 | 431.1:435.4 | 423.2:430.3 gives 0.75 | 238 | 232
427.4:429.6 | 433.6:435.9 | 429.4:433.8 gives 0.35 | 210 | 236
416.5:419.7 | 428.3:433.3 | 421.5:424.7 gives 0.01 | 236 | 203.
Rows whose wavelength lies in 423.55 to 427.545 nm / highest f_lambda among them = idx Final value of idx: 232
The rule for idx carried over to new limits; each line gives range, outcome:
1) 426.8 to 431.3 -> 223.4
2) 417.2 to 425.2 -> 257.4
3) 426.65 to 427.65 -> 219.2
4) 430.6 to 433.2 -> 249.8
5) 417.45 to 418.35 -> 242.4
